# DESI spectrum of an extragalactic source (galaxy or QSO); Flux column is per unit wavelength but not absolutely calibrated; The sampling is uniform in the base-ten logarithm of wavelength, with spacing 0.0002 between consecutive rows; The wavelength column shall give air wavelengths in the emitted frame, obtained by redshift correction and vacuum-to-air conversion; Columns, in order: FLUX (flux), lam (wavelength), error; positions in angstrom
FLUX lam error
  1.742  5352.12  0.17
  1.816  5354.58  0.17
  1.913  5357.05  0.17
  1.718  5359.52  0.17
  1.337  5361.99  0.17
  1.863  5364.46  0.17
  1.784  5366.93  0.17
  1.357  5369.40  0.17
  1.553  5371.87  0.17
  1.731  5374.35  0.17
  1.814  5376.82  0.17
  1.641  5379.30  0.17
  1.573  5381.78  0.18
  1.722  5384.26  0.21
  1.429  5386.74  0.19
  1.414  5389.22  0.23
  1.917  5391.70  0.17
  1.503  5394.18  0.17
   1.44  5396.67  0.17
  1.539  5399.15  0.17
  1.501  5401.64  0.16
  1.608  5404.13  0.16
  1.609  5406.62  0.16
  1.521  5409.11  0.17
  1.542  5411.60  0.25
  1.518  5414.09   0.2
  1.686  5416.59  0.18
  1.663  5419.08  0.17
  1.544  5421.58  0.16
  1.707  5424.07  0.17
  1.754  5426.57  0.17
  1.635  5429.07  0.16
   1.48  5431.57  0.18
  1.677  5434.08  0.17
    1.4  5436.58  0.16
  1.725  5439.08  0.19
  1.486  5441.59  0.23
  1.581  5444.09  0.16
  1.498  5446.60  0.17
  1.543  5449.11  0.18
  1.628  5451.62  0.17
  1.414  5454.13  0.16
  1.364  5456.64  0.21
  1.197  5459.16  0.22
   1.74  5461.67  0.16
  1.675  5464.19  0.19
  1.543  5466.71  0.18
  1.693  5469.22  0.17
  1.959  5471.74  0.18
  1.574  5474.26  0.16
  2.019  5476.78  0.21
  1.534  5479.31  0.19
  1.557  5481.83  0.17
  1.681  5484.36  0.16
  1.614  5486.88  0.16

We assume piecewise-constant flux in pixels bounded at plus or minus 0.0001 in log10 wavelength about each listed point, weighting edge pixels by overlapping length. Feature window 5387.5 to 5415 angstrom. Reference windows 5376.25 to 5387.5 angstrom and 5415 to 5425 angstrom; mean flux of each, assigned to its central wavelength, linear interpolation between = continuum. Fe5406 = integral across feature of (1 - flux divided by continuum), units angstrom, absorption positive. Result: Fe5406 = 1.4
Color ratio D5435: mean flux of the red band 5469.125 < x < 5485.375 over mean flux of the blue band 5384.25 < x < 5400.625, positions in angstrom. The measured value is 1.1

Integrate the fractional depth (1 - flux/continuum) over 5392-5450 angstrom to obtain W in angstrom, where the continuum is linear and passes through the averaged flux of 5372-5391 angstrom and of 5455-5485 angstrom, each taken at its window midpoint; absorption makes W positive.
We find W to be 1.6 angstrom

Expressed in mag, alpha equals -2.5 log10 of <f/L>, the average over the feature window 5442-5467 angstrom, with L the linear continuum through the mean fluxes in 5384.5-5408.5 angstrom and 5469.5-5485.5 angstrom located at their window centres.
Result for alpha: 0.11 mag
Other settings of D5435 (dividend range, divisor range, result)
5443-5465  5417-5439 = 0.93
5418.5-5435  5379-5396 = 1.03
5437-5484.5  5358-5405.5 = 0.99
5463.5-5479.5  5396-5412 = 1.12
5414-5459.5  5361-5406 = 0.98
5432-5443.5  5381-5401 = 1.00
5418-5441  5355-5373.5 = 0.98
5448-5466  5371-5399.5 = 0.94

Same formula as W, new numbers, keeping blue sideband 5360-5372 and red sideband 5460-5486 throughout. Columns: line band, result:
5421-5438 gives 0.47 angstrom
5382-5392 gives 0.14 angstrom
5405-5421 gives 0.44 angstrom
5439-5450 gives 0.74 angstrom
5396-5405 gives 0.55 angstrom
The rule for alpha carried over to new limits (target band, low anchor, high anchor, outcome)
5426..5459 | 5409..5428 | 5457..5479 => 0.070 mag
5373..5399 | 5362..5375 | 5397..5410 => -0.019 mag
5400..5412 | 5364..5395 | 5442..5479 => 0.046 mag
